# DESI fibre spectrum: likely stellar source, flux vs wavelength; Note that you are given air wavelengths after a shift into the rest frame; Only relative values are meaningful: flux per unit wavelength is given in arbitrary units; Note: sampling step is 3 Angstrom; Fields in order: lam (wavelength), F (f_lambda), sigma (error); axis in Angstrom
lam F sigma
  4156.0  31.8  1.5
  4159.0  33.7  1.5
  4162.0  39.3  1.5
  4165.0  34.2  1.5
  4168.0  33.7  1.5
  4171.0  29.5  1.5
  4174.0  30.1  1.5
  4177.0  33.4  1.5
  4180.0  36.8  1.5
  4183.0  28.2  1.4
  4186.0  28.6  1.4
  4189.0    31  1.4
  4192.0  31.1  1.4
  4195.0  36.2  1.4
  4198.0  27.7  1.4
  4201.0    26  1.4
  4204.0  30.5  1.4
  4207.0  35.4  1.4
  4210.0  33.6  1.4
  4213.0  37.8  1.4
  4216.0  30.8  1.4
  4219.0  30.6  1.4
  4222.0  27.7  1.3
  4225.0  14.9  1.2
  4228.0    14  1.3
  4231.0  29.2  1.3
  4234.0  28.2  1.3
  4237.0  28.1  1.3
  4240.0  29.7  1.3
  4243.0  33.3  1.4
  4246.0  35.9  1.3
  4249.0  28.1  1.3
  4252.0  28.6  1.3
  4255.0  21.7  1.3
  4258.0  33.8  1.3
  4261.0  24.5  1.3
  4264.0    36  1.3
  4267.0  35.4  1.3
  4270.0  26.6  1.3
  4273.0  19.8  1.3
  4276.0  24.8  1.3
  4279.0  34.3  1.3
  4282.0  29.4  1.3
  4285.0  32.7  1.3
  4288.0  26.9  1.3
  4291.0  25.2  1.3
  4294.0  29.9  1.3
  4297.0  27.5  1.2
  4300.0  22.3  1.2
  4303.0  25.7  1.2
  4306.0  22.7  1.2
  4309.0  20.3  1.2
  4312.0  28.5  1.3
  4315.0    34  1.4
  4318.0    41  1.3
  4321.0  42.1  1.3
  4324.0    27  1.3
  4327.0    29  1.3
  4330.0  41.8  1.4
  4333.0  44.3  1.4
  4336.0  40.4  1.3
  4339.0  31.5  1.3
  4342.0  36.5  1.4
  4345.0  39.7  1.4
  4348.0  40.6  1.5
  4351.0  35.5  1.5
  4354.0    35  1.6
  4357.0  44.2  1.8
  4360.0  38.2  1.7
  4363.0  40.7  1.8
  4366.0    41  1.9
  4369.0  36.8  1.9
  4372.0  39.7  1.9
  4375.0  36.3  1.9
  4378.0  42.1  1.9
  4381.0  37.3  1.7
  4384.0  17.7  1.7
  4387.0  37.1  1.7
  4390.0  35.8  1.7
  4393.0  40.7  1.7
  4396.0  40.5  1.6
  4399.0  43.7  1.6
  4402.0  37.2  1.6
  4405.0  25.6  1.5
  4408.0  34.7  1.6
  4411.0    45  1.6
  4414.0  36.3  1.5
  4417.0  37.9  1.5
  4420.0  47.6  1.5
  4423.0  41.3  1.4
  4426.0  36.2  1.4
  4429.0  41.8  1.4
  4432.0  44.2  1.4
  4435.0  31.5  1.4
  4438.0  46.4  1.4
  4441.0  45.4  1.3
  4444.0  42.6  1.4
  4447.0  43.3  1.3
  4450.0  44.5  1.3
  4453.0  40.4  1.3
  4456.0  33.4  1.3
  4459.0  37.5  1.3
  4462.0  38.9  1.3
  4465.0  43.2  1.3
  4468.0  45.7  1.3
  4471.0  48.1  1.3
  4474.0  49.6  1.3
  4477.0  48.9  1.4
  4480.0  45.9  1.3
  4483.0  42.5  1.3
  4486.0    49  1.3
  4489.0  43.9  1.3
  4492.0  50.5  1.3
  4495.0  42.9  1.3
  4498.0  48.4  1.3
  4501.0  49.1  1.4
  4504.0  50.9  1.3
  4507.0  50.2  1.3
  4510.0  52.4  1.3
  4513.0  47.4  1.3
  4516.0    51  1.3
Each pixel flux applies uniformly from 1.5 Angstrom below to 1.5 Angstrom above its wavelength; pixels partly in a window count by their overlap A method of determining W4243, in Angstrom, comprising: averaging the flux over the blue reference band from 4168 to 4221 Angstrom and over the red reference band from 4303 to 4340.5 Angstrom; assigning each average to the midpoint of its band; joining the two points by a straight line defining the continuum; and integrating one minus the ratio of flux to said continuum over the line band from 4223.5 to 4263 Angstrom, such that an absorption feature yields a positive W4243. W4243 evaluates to 6.39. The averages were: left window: 31.6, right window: 33.2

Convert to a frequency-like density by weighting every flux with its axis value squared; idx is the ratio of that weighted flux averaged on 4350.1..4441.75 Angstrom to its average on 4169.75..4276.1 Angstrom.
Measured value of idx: 1.42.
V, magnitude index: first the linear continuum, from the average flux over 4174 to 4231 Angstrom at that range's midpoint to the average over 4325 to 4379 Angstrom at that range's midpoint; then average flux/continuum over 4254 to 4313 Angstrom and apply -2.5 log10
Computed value 0.24 mag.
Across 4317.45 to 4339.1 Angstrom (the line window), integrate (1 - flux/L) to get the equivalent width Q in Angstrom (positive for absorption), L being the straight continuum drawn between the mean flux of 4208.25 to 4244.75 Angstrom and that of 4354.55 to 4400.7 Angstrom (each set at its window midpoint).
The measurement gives -1.5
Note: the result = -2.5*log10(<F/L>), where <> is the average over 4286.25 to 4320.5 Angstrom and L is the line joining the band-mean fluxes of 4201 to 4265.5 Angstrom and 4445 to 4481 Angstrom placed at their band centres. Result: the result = 0.190 mag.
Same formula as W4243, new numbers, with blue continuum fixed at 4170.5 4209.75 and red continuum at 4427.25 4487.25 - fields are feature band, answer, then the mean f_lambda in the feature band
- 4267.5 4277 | 2.7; 24.9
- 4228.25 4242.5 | 2.3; 27.8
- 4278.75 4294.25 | 2.7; 29.4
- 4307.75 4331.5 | 2.5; 33.1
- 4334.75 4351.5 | 0.3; 37.4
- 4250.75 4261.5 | 2.1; 27.4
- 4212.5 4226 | 1.8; 28.2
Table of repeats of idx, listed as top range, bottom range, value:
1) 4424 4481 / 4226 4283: 1.64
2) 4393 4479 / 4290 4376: 1.25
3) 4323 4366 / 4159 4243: 1.33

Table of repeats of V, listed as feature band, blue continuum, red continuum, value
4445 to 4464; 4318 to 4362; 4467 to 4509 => 0.14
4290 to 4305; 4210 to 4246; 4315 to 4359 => 0.30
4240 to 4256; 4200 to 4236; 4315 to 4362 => 0.03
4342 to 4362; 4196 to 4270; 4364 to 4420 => -0.10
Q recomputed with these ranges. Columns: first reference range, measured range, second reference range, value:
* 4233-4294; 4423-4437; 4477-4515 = 1.2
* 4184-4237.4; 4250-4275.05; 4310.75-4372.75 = 3.2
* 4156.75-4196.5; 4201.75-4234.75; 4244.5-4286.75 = 3.0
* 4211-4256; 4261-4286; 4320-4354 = 1.6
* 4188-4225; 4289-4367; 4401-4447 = 4.3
